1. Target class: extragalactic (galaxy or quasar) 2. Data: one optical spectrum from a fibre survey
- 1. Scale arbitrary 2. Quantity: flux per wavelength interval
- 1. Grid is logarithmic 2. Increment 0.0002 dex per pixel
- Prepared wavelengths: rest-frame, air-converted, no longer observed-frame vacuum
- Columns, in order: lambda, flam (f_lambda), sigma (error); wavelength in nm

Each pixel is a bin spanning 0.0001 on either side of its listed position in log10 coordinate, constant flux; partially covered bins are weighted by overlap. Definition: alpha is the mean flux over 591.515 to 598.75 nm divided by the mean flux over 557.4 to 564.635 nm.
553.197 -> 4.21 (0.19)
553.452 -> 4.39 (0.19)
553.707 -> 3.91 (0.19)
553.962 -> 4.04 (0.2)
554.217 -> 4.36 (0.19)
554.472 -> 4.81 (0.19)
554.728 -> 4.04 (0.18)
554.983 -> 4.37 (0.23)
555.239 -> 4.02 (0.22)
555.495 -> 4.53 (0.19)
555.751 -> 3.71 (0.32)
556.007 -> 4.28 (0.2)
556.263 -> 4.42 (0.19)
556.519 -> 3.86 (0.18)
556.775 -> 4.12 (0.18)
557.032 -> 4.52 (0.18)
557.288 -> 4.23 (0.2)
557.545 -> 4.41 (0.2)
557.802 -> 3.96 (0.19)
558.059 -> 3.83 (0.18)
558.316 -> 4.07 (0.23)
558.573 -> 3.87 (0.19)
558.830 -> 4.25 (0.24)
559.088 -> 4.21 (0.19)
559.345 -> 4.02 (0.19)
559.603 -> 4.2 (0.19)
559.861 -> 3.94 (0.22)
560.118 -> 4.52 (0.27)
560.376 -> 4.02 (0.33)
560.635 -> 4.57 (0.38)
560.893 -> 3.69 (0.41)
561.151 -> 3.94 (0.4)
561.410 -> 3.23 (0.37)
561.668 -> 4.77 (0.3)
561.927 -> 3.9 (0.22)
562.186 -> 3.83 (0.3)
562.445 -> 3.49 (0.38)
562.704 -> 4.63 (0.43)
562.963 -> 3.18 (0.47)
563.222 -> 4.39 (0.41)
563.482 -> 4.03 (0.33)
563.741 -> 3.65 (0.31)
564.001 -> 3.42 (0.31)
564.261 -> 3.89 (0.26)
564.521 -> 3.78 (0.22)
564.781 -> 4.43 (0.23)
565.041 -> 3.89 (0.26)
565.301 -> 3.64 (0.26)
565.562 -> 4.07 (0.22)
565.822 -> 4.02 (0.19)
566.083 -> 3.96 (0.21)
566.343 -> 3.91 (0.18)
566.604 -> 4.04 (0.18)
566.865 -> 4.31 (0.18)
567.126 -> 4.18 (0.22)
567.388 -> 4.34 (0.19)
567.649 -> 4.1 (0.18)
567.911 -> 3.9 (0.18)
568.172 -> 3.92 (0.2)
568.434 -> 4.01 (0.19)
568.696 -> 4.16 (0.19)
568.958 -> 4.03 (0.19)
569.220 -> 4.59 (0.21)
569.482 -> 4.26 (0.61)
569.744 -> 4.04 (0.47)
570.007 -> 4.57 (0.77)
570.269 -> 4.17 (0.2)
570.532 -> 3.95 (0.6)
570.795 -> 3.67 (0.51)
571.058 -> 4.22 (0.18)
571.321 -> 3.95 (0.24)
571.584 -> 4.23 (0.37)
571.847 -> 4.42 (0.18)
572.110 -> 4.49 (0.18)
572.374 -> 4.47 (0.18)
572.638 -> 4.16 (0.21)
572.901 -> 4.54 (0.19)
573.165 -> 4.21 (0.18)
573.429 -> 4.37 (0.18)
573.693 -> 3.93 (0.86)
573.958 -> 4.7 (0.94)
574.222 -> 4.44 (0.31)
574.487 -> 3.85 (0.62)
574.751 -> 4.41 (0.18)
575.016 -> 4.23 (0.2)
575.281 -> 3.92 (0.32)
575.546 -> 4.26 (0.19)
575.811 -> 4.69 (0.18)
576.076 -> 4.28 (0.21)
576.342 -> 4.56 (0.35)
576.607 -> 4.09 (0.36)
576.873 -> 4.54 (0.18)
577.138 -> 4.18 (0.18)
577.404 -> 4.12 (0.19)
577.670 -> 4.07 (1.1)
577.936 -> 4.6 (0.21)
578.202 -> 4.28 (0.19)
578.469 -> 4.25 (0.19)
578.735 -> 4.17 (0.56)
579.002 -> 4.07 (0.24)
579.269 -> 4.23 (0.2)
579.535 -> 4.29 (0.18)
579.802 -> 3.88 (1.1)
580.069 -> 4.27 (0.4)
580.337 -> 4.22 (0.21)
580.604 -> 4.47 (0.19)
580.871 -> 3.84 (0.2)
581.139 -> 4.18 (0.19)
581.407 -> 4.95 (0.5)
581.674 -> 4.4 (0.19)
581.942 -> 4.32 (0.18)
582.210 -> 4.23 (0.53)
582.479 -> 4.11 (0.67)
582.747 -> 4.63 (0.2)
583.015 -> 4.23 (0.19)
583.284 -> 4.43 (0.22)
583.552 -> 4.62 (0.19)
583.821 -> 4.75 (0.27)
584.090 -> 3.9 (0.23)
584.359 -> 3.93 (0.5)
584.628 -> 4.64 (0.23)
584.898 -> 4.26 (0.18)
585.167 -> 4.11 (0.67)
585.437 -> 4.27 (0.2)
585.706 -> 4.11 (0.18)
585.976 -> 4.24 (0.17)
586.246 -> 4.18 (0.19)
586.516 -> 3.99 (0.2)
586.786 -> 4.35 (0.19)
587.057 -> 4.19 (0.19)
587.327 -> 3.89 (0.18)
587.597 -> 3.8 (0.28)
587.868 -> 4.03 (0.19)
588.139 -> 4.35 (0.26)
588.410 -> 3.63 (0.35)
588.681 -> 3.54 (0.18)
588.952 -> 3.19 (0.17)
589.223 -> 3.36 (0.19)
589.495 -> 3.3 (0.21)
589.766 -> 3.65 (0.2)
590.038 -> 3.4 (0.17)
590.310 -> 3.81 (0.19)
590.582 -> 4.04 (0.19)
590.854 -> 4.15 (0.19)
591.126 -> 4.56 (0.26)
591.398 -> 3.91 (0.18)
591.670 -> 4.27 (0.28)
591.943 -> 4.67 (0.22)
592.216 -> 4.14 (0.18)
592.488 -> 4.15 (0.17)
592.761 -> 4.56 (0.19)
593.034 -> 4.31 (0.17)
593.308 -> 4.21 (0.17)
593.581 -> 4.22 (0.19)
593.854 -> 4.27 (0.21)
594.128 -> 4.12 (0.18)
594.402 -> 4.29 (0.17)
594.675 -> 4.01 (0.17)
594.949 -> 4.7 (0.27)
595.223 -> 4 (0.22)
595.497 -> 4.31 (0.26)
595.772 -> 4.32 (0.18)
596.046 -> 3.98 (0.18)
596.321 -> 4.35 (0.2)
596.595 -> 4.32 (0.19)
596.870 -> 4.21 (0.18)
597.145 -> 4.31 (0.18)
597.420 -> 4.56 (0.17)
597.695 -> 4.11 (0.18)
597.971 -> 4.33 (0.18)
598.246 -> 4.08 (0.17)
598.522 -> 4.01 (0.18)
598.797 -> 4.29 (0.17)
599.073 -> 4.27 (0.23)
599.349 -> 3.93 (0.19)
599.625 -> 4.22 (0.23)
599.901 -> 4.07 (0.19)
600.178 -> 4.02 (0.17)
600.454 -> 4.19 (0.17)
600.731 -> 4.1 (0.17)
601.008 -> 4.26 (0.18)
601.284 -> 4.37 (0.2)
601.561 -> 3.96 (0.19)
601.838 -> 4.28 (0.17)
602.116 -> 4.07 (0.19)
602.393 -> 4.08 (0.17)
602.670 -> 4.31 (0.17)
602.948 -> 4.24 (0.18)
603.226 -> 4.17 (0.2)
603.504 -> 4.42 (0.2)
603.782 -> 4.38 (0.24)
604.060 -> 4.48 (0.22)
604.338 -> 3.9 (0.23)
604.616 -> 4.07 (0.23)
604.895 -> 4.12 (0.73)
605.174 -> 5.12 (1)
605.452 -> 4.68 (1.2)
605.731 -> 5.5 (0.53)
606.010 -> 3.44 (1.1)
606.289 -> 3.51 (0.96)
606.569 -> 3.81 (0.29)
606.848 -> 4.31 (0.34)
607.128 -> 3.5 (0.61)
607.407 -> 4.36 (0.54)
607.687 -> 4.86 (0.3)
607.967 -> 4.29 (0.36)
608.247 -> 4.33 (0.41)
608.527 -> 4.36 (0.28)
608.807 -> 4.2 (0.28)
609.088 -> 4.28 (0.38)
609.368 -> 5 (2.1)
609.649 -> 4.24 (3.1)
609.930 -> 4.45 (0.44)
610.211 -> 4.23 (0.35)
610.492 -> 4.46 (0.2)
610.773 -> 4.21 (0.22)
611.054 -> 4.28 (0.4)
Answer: 1.07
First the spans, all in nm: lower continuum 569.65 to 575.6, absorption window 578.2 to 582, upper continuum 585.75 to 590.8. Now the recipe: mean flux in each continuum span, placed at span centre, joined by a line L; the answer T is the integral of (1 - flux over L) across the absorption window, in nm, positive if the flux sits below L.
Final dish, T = -0.20 nm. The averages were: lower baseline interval 4.23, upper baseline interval 3.84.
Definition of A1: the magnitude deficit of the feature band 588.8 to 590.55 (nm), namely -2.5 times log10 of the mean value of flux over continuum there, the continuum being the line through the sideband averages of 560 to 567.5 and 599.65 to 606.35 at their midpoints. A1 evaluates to 0.192 mag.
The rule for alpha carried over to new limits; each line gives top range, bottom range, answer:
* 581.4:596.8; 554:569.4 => 1.02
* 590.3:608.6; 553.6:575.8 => 1.03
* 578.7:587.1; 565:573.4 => 1.03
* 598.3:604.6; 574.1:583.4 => 0.98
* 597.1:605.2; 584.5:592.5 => 1.05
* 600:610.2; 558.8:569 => 1.06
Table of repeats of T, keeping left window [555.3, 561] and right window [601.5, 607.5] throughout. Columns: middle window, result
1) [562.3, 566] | 0.233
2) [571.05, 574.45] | -0.114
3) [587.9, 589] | 0.116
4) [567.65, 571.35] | 0.051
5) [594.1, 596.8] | -0.027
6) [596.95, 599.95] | 0.003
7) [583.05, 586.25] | -0.078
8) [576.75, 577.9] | -0.022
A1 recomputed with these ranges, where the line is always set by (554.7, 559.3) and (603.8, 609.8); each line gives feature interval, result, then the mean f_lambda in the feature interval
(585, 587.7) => 0.03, 4.12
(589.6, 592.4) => 0.05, 4.05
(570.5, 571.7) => 0.05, 4.01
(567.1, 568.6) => 0.03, 4.07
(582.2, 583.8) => -0.05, 4.41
